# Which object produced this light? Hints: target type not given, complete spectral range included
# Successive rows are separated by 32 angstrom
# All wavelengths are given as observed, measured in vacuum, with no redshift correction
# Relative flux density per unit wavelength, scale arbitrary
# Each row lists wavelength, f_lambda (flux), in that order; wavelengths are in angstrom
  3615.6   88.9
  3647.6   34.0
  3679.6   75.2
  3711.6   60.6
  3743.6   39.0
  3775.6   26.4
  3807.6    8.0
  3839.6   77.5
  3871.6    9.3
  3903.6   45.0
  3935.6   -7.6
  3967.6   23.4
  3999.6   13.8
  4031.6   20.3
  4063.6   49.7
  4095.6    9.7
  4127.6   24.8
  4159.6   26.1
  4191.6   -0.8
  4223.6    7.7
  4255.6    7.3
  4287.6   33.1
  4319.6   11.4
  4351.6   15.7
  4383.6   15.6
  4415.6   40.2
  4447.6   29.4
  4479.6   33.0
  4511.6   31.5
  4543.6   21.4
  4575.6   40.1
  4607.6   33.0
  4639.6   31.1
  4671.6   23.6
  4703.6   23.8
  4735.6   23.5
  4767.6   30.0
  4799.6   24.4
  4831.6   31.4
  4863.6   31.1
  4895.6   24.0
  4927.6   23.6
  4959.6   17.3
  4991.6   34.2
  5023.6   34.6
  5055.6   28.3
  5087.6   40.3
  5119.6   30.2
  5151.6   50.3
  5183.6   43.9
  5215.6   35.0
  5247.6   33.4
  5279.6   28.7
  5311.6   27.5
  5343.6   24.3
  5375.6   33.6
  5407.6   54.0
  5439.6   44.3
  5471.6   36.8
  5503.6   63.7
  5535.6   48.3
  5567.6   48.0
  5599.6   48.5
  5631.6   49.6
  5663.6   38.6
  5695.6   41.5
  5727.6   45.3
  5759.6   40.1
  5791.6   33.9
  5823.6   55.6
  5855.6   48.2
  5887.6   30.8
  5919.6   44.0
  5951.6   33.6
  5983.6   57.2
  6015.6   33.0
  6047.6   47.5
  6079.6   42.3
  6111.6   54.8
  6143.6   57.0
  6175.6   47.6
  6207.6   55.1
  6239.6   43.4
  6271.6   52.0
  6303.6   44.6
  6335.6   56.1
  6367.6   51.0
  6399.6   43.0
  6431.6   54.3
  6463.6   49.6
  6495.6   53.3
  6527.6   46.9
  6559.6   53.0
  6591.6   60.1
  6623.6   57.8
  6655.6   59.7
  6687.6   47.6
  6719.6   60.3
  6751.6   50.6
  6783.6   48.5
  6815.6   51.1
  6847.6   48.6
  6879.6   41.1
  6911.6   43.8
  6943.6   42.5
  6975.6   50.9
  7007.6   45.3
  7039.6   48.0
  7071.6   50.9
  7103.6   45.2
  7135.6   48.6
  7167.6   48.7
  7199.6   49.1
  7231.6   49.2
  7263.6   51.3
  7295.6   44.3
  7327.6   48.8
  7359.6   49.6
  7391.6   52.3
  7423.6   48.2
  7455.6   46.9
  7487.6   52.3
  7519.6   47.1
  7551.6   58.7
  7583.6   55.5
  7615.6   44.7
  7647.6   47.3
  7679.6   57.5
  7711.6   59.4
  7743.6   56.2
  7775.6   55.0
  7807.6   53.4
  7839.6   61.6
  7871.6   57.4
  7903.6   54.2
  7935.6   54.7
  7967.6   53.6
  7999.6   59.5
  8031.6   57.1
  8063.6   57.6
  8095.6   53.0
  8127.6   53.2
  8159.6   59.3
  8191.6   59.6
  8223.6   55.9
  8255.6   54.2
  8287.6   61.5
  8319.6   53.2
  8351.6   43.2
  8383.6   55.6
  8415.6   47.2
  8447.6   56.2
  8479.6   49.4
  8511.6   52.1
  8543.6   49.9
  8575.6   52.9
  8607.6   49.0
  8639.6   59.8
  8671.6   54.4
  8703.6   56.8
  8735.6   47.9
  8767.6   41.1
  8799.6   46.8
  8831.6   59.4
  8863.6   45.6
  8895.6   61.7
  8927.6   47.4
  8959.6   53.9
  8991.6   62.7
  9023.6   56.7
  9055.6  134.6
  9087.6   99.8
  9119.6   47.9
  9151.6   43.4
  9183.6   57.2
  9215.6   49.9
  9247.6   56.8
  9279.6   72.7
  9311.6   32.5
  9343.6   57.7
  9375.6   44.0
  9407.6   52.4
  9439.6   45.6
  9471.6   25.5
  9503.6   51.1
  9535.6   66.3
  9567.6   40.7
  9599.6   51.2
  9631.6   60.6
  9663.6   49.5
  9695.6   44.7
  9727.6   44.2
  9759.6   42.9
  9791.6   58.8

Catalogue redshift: 0.379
